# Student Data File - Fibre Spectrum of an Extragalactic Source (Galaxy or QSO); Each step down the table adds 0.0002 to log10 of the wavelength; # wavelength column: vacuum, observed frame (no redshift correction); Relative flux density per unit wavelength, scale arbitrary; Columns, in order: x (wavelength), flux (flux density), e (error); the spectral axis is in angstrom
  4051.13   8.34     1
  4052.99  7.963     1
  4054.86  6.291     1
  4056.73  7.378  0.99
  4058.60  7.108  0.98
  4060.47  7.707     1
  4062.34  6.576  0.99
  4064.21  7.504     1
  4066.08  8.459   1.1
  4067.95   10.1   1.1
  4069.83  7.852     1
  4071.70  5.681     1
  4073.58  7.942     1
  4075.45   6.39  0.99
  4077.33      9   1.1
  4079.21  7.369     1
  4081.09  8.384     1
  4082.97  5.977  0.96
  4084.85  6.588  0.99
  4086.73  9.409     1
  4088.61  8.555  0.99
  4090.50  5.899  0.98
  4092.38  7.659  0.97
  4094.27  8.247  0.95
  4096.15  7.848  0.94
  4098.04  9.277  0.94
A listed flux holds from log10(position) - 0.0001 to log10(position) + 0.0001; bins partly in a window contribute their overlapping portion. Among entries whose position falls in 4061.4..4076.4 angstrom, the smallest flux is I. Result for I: 5.681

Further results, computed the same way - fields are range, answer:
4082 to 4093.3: 5.899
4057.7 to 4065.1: 6.576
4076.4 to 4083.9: 5.977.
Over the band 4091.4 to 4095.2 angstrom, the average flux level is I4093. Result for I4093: 7.93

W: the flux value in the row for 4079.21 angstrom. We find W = 7.369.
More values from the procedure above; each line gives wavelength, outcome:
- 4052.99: 7.963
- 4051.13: 8.34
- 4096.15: 7.848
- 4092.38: 7.659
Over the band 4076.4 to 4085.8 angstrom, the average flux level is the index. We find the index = 7.46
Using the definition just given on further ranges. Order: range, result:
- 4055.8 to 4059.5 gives 7.24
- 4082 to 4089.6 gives 7.62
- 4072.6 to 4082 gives 7.8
